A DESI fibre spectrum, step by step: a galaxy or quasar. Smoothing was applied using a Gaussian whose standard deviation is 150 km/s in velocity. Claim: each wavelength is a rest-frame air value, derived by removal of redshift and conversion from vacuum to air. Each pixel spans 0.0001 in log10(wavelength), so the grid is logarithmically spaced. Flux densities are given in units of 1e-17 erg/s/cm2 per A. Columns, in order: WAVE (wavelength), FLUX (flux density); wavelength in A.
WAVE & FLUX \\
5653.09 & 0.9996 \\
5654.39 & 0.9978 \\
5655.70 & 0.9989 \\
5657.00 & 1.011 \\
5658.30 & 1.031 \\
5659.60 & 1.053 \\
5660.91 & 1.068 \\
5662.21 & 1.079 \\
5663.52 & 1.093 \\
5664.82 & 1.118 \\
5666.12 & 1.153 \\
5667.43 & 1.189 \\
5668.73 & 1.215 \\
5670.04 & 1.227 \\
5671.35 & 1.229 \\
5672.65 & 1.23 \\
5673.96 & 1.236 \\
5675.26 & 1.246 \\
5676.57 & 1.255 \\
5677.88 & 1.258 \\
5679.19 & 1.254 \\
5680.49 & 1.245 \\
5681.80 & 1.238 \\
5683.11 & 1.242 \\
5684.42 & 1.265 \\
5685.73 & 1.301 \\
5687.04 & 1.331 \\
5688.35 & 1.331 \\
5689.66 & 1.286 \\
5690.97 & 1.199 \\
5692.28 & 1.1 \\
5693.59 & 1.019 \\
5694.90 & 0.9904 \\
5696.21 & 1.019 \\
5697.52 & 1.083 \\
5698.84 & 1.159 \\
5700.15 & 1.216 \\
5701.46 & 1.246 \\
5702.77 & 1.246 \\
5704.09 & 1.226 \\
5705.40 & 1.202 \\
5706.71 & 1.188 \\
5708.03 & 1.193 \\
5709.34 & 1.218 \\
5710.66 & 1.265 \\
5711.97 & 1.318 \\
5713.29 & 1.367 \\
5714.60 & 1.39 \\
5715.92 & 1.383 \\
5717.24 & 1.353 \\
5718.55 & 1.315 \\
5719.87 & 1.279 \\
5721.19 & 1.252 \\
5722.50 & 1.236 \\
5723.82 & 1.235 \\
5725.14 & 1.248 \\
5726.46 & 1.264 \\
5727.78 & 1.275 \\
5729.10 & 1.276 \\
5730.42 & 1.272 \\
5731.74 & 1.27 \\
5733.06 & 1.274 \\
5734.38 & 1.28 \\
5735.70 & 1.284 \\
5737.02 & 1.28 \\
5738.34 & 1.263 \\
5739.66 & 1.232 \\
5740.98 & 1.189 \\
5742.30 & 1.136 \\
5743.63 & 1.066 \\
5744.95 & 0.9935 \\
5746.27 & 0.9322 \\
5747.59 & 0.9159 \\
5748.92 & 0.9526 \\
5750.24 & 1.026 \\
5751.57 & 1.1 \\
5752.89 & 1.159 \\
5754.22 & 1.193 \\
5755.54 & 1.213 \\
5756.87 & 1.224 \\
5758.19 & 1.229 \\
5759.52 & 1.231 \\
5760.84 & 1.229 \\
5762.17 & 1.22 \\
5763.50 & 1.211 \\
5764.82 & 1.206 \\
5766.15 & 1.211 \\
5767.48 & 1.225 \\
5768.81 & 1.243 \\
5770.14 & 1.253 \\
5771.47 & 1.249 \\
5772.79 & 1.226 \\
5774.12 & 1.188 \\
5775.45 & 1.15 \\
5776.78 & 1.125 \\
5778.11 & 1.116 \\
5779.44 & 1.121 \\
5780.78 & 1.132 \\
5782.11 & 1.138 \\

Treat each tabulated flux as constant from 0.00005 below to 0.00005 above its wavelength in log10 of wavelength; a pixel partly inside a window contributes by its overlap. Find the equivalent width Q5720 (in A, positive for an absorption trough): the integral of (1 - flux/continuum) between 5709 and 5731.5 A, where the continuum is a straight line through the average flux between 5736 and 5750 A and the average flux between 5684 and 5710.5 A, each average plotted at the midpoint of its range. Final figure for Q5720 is -2.9 A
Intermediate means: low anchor 1.19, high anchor 1.1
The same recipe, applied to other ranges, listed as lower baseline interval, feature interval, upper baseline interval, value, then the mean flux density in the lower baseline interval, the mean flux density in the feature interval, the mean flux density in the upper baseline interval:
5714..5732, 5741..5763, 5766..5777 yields 2.21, 1.29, 1.12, 1.21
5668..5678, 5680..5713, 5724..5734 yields 1.10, 1.24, 1.21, 1.27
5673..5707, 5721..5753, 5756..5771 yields 1.14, 1.21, 1.18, 1.23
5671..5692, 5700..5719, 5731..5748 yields -0.99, 1.26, 1.28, 1.17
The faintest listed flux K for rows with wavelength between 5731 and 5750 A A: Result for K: 0.9159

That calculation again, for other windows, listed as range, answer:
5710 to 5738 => 1.235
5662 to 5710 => 0.9904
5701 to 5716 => 1.188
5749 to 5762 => 1.026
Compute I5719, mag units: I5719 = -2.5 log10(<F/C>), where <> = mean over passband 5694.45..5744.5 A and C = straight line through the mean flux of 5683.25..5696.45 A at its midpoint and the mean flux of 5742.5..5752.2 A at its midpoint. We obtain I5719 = -0.135 mag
